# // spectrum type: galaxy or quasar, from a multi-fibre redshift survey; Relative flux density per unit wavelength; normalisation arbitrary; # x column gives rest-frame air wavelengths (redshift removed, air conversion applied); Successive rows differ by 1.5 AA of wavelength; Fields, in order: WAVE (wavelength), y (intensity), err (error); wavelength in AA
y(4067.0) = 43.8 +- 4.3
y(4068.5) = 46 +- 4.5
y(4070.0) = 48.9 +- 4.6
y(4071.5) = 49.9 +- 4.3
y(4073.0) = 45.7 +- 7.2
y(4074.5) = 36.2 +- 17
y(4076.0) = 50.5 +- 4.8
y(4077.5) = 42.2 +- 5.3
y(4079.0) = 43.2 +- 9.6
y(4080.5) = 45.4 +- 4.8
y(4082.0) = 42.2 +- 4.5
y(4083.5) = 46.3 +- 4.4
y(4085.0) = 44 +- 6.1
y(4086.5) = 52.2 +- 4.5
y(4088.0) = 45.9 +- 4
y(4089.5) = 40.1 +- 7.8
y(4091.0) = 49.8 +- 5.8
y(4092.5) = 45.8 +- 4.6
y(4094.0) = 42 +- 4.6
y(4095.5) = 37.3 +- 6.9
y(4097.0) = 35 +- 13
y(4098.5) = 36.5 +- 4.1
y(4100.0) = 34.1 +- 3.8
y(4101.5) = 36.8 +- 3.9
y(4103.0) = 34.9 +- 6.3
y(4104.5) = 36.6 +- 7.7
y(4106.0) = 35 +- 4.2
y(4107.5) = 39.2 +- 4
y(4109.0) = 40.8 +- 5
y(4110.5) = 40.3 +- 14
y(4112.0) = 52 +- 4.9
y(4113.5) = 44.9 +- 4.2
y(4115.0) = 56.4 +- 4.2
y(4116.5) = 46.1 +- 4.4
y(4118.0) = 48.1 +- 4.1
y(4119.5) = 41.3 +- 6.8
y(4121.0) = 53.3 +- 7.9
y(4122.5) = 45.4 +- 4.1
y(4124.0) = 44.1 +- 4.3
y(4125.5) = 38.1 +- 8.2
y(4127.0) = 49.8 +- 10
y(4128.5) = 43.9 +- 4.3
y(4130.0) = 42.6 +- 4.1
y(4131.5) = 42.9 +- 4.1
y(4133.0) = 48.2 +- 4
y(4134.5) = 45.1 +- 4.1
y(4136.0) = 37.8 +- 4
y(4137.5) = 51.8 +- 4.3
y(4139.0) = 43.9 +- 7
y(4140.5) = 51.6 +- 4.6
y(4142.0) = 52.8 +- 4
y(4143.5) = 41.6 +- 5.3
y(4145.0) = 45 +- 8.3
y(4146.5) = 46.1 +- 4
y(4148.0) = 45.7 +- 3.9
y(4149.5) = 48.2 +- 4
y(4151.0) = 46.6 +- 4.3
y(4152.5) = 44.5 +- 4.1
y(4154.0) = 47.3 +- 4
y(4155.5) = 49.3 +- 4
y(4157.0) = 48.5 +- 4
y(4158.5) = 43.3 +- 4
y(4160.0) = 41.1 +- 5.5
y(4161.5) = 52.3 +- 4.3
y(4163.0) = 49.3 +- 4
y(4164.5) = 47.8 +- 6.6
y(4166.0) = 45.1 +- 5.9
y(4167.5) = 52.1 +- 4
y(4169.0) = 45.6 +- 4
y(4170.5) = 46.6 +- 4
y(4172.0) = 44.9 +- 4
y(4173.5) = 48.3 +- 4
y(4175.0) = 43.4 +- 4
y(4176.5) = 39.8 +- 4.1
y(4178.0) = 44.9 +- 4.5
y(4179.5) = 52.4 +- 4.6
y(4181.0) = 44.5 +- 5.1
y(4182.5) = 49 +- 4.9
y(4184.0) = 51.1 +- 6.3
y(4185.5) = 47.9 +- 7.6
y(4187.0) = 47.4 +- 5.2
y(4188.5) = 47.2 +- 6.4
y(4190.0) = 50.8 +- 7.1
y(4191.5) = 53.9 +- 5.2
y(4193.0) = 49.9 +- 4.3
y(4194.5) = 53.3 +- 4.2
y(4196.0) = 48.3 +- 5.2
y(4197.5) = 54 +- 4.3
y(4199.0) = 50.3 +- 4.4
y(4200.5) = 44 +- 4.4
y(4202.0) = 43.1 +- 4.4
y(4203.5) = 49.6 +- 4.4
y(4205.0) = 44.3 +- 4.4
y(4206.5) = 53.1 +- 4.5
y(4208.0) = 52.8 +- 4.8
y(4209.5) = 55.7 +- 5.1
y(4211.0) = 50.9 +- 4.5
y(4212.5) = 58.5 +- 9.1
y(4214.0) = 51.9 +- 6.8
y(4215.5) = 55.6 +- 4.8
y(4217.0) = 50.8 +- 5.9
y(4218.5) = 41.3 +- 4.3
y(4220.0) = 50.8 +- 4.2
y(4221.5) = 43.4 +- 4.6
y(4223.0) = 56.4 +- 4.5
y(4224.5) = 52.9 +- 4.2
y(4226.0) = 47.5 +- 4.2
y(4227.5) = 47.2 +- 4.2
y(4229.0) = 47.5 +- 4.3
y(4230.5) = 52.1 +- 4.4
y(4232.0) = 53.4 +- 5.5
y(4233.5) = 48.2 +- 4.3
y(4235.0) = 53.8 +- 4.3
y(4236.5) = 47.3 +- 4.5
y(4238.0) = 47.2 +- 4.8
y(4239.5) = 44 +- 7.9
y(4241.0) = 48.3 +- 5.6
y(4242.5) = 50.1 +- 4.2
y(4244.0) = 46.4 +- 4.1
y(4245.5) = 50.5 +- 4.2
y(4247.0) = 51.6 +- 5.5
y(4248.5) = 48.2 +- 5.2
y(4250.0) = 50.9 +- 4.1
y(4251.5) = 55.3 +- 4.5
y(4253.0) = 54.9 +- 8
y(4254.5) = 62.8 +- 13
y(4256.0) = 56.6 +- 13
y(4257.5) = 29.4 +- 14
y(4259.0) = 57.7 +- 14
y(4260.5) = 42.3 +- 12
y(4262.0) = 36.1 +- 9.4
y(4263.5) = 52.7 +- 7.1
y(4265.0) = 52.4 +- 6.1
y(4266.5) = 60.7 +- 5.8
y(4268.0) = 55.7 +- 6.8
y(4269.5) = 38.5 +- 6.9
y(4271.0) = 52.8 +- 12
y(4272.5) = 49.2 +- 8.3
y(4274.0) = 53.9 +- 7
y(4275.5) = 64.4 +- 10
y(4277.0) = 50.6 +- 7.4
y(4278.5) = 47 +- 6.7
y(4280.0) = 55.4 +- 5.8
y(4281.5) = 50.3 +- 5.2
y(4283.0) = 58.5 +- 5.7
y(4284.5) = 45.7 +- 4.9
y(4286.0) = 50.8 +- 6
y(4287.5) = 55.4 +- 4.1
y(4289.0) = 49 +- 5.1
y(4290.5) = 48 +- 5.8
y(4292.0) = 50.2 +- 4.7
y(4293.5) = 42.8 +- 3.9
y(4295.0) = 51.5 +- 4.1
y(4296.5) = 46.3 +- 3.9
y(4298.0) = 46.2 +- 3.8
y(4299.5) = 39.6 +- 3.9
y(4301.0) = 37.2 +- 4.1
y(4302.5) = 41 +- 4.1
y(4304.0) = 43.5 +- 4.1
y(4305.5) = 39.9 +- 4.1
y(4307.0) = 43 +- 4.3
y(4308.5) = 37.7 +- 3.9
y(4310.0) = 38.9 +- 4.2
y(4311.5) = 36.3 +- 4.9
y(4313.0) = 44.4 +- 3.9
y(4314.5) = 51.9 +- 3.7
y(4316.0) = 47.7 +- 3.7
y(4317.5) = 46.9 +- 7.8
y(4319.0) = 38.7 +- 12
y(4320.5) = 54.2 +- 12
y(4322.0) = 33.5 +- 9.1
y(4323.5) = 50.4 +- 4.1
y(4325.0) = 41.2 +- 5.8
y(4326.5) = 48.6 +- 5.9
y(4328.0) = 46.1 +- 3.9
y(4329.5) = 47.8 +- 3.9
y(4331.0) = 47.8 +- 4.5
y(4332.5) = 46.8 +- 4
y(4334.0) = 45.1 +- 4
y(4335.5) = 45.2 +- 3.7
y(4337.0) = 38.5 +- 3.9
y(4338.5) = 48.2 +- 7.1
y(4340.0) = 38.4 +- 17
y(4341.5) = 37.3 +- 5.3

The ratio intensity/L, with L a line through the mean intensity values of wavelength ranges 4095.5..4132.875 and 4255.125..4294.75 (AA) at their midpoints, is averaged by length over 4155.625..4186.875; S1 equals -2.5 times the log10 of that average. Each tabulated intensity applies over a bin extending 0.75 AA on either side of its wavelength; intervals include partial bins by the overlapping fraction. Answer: -0.04 mag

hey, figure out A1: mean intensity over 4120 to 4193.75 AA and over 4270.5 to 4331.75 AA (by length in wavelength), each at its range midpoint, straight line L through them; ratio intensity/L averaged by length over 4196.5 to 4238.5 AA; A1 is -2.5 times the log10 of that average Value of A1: -0.07 mag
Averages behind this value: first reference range 46.8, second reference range 46.9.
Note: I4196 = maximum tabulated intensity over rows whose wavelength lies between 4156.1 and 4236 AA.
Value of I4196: 58.5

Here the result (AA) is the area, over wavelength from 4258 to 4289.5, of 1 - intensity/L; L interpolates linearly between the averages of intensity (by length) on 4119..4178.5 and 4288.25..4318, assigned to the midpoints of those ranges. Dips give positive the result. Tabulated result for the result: -4.8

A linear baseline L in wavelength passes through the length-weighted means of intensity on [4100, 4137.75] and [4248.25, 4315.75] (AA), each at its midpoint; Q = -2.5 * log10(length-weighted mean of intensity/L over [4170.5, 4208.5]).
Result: -0.06 mag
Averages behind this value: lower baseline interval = 43.5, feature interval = 48.3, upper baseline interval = 48.3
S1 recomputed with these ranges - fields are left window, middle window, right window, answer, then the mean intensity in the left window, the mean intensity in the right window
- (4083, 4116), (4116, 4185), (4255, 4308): -0.060 mag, 42.1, 48.4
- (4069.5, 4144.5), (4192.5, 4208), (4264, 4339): -0.085 mag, 44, 47.1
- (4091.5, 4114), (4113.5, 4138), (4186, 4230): -0.101 mag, 39.5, 50.1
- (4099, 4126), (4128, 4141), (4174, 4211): -0.021 mag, 42.6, 48.8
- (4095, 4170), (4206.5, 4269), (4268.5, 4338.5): -0.107 mag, 44.6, 46.5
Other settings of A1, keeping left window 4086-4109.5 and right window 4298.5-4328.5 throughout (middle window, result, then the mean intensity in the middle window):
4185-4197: -0.207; 50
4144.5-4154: -0.136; 46.1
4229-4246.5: -0.172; 49.2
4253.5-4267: -0.181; 50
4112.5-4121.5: -0.198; 48.3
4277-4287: -0.203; 51.3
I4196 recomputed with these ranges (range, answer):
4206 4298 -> 64.4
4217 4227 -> 56.4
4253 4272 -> 62.8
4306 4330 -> 54.2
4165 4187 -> 52.4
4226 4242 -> 53.8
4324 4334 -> 48.6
